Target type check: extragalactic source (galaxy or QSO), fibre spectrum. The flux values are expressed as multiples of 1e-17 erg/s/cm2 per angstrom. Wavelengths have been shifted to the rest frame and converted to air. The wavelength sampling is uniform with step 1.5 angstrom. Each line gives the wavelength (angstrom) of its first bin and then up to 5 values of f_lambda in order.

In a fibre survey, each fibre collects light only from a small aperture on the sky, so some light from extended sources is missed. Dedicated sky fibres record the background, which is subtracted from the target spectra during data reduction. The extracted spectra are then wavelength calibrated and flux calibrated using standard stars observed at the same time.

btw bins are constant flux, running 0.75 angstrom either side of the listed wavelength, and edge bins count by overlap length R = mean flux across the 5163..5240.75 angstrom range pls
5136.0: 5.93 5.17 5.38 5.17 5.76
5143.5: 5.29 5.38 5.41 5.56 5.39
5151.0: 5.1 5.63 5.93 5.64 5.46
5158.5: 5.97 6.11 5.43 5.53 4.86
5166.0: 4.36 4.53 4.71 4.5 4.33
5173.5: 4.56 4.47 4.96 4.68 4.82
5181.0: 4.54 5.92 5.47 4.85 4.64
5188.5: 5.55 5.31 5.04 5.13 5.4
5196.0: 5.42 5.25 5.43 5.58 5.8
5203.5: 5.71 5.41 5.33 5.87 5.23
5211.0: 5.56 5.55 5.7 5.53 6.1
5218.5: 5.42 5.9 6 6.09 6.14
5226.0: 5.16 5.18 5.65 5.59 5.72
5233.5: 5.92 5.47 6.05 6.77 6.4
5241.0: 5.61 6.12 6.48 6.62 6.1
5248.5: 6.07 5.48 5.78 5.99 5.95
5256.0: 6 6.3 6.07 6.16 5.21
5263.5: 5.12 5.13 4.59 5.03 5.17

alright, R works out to 5.37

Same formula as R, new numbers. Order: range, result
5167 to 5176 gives 4.53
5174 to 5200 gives 5.11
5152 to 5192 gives 5.1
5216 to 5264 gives 5.9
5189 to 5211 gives 5.43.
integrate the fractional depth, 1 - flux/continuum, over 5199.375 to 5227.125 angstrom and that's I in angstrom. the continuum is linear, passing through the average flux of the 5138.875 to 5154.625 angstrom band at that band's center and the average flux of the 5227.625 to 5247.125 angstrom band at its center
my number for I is 0.9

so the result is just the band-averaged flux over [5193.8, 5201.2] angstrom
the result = 5.41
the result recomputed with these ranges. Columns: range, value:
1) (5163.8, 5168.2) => 4.58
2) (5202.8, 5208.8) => 5.58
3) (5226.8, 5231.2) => 5.48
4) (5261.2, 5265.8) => 5.16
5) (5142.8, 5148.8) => 5.41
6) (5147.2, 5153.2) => 5.42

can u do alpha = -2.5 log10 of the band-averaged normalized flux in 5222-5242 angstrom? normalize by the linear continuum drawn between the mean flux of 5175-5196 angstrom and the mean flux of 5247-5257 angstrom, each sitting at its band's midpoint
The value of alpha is -0.03 mag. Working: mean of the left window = 5.09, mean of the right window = 5.91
